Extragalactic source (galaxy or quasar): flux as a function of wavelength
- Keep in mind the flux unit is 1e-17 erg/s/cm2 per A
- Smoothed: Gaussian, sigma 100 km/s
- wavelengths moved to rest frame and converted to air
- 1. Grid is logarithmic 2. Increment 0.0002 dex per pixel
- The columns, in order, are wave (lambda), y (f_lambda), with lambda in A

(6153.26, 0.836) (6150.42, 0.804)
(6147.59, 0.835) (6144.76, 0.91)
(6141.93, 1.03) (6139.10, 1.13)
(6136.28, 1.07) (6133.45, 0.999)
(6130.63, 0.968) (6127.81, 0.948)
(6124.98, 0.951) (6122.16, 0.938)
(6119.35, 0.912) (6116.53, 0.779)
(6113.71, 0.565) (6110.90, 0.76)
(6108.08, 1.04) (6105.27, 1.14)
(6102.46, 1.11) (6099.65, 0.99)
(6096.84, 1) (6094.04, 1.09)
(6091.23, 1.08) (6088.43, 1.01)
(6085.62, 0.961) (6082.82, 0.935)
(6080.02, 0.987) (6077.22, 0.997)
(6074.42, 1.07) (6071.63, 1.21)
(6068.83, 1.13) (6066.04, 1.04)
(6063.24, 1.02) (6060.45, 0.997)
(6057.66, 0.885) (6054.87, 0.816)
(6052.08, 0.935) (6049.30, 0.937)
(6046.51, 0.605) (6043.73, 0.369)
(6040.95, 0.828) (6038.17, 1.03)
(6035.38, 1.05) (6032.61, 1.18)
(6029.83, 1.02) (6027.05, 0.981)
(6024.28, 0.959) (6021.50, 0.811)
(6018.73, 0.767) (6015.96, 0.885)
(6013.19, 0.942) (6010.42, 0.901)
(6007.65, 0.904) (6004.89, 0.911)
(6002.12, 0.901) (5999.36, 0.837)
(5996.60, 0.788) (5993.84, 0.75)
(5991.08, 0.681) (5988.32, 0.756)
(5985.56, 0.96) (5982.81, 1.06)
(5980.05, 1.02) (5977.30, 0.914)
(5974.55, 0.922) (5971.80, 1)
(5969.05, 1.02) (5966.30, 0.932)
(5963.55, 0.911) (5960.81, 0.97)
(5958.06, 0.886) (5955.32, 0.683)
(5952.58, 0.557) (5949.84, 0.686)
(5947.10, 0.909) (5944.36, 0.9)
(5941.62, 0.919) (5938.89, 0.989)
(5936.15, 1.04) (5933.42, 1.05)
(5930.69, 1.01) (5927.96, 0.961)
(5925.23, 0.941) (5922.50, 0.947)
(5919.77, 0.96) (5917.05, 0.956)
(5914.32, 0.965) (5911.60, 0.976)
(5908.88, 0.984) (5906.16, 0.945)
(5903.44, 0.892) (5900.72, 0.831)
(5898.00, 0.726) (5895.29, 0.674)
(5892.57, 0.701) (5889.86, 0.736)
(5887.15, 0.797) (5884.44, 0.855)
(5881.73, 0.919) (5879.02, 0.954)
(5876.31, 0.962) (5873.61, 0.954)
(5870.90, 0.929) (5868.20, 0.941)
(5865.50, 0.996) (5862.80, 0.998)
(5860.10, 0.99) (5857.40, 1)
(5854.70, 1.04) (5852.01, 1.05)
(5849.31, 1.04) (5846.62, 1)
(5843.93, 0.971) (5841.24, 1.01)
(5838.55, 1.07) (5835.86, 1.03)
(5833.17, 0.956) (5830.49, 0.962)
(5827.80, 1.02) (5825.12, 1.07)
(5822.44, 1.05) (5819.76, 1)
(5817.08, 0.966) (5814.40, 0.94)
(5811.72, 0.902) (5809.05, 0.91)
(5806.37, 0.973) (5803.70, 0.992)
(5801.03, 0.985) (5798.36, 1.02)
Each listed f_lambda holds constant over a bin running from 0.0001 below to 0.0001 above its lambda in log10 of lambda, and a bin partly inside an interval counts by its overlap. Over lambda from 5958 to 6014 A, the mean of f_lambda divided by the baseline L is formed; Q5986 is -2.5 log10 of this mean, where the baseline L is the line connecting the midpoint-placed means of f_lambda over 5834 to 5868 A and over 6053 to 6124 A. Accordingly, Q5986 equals 0.10 mag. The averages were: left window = 1.01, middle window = 0.903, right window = 0.978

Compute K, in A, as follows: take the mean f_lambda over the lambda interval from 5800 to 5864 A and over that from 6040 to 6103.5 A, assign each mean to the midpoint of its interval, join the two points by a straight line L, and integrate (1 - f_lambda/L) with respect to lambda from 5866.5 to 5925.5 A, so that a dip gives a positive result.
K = 5.9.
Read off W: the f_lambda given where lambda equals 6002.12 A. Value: 0.901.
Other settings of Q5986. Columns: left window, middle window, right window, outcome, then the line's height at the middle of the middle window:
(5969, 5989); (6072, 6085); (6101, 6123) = -0.11 mag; 0.919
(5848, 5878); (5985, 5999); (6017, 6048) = 0.16 mag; 0.901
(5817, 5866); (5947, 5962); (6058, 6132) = 0.29 mag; 1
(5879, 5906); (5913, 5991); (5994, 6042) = -0.07 mag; 0.861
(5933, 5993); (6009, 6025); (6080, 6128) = 0.05 mag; 0.918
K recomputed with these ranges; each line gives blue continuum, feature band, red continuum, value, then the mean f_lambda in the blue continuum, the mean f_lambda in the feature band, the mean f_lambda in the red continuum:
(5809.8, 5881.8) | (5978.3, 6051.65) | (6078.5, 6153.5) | 6.8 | 0.99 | 0.879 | 0.957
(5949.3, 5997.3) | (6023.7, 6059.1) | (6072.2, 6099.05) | 2.5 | 0.865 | 0.89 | 1.02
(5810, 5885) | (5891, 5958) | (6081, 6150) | 6.6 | 0.986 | 0.883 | 0.962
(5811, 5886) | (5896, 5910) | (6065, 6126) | 1.7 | 0.985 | 0.864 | 0.986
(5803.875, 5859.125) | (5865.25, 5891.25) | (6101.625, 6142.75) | 2.4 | 0.998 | 0.9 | 0.953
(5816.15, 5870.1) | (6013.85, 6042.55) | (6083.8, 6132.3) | 0.7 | 1.01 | 0.947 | 0.955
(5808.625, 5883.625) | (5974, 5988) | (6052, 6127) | 0.3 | 0.987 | 0.962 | 0.976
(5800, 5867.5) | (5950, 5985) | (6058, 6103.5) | 4.0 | 0.996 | 0.9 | 1.04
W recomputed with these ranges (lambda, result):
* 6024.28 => 0.959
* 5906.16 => 0.945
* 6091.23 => 1.08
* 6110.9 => 0.76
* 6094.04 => 1.09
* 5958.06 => 0.886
